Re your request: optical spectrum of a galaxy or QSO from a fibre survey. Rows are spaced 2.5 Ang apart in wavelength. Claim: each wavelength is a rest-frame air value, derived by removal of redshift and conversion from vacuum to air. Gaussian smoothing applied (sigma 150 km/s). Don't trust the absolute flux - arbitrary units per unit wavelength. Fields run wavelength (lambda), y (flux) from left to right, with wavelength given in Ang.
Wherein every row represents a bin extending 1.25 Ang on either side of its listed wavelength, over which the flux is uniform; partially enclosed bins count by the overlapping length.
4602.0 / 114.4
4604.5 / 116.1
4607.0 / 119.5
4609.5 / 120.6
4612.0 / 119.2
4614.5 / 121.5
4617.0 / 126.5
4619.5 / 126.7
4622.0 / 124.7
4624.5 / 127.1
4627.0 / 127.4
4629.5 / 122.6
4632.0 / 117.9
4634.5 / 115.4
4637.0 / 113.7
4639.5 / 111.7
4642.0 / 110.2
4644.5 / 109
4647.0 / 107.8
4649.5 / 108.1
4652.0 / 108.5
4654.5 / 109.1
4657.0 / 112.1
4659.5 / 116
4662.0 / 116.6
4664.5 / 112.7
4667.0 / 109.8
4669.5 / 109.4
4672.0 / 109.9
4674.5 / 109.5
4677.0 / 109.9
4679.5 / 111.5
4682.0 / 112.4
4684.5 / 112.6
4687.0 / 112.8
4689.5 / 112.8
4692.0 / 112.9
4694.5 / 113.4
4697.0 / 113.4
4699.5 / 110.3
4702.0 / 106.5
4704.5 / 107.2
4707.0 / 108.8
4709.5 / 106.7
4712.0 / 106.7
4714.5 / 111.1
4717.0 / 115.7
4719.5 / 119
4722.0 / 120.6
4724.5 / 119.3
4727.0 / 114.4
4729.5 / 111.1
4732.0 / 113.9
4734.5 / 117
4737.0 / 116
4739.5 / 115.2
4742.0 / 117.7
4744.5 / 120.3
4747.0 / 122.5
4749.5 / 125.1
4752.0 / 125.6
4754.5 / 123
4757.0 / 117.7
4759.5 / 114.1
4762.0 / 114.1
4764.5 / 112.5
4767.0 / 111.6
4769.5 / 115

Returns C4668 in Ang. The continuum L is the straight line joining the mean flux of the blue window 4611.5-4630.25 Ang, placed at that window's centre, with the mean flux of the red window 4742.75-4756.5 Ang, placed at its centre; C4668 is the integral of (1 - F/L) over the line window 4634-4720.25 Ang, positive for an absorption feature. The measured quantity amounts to 8.9 Ang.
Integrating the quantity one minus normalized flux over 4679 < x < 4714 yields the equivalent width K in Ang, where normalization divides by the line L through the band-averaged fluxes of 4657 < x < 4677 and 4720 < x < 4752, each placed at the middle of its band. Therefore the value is 1.2 Ang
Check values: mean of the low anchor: 112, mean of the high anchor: 118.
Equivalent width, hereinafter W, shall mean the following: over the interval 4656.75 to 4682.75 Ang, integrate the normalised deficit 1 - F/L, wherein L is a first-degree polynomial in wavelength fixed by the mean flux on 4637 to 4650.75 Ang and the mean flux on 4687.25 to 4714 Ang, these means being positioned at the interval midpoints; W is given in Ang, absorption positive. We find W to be -0.5 Ang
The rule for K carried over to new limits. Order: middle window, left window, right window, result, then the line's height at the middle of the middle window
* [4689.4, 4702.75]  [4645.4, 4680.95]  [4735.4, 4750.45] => 0.3 Ang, 114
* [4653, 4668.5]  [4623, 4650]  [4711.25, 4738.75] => 0.4 Ang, 116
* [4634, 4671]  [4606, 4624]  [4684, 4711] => 1.9 Ang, 117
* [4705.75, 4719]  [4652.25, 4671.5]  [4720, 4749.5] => 0.6 Ang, 116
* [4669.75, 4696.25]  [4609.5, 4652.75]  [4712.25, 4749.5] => 1.2 Ang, 117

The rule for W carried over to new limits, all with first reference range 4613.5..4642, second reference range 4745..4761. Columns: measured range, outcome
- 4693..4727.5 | 2.5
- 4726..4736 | 0.6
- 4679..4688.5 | 0.7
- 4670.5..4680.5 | 0.9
